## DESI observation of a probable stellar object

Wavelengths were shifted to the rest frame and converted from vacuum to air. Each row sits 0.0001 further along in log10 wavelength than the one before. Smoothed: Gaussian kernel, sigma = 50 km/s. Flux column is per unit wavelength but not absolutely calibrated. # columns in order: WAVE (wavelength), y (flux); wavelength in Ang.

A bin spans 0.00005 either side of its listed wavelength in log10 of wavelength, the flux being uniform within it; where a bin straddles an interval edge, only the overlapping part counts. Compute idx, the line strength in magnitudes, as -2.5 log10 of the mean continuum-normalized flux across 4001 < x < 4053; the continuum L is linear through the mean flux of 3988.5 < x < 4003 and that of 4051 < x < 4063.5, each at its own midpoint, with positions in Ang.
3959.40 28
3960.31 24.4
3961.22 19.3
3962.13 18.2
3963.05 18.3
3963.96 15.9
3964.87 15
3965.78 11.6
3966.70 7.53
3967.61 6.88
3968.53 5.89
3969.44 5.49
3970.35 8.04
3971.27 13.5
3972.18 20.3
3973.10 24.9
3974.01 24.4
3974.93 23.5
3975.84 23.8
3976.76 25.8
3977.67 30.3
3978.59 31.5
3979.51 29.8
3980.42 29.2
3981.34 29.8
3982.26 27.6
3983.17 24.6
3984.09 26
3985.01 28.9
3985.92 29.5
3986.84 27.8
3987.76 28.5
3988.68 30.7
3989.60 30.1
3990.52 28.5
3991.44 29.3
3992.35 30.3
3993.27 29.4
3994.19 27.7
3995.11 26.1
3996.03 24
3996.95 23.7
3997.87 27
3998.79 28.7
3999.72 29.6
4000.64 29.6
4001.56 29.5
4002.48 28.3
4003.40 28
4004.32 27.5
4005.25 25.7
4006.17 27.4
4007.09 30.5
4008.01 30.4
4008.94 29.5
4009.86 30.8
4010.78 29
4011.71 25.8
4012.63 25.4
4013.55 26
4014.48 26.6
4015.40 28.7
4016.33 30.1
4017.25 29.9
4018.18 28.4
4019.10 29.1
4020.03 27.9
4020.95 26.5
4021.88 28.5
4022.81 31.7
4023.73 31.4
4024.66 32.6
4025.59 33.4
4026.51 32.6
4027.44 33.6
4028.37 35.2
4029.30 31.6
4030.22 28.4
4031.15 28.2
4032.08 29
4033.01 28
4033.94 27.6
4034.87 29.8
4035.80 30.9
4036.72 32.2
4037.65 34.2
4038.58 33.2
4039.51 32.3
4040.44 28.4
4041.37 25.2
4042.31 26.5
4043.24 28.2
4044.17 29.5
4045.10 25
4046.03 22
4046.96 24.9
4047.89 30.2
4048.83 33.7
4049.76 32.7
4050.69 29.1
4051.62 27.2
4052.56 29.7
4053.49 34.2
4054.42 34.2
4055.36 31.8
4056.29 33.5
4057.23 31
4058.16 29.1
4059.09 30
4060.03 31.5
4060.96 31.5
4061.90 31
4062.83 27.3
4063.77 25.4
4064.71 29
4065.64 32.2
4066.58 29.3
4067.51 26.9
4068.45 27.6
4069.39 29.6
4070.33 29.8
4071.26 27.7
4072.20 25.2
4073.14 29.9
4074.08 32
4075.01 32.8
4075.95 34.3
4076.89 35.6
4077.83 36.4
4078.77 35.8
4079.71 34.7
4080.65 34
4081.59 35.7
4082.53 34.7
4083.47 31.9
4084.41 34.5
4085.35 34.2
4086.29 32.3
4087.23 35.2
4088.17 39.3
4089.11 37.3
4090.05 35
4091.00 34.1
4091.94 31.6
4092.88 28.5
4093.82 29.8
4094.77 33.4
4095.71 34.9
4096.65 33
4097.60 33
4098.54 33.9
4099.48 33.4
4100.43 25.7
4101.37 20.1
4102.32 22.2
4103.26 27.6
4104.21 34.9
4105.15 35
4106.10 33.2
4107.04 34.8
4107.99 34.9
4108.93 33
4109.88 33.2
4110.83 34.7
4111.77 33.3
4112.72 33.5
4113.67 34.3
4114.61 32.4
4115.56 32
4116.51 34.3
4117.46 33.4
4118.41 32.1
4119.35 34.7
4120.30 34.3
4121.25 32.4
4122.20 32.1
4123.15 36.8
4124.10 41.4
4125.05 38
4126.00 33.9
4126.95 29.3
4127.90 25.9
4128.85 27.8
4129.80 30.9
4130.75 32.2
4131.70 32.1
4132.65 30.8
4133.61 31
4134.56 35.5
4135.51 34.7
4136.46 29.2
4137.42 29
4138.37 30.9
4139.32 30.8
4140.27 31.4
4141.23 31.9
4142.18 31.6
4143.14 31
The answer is 0.01 mag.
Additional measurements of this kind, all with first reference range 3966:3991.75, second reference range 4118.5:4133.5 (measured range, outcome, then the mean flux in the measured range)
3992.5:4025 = -0.13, 28.3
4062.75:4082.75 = -0.07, 31.2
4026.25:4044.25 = -0.13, 30.2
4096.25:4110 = 0.01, 31.1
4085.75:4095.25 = -0.11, 33.7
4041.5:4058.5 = -0.06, 29.5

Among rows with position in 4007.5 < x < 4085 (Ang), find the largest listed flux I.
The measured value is 36.4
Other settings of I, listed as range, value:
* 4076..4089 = 39.3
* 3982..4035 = 35.2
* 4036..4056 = 34.2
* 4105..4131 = 41.4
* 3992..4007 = 30.3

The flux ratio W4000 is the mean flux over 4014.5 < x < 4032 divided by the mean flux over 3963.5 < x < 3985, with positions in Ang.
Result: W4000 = 1.50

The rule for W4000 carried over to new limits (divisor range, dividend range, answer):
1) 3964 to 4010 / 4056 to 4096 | 1.29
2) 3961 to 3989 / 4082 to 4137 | 1.53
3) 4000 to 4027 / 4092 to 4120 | 1.11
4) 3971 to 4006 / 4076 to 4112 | 1.21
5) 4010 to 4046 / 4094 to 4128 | 1.11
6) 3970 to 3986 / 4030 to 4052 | 1.16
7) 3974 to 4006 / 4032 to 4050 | 1.04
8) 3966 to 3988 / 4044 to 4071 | 1.34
